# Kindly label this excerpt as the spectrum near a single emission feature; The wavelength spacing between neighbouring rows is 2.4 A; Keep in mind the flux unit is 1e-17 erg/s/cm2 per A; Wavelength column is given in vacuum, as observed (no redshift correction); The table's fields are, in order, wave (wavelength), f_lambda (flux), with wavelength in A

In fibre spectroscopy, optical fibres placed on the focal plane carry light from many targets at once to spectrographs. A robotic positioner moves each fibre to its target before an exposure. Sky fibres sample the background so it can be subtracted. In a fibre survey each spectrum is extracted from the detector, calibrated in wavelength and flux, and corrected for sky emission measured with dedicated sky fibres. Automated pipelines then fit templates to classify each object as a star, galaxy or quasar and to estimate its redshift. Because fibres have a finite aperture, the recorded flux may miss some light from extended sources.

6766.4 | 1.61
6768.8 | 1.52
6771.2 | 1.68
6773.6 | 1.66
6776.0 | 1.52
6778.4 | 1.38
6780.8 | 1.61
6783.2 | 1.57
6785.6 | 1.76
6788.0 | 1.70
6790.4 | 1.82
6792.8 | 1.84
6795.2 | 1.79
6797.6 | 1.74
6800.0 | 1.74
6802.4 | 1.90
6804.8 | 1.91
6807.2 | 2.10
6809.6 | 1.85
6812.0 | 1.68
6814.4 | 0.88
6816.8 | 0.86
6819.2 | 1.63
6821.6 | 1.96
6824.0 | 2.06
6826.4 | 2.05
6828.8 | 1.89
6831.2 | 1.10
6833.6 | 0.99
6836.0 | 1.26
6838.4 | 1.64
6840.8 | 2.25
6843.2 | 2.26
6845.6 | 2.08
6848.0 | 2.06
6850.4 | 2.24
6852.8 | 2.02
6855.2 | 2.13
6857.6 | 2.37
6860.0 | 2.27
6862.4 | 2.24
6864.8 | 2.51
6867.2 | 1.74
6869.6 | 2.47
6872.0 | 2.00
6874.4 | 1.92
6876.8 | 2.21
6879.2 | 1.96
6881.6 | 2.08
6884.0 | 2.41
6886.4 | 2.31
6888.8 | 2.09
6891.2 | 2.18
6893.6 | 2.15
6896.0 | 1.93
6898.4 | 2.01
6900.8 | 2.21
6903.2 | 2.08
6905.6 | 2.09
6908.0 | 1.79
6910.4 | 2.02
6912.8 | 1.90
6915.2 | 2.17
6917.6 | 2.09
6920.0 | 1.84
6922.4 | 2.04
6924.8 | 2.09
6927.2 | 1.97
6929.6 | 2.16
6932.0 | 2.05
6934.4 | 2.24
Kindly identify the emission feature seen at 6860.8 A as Mg II 2798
